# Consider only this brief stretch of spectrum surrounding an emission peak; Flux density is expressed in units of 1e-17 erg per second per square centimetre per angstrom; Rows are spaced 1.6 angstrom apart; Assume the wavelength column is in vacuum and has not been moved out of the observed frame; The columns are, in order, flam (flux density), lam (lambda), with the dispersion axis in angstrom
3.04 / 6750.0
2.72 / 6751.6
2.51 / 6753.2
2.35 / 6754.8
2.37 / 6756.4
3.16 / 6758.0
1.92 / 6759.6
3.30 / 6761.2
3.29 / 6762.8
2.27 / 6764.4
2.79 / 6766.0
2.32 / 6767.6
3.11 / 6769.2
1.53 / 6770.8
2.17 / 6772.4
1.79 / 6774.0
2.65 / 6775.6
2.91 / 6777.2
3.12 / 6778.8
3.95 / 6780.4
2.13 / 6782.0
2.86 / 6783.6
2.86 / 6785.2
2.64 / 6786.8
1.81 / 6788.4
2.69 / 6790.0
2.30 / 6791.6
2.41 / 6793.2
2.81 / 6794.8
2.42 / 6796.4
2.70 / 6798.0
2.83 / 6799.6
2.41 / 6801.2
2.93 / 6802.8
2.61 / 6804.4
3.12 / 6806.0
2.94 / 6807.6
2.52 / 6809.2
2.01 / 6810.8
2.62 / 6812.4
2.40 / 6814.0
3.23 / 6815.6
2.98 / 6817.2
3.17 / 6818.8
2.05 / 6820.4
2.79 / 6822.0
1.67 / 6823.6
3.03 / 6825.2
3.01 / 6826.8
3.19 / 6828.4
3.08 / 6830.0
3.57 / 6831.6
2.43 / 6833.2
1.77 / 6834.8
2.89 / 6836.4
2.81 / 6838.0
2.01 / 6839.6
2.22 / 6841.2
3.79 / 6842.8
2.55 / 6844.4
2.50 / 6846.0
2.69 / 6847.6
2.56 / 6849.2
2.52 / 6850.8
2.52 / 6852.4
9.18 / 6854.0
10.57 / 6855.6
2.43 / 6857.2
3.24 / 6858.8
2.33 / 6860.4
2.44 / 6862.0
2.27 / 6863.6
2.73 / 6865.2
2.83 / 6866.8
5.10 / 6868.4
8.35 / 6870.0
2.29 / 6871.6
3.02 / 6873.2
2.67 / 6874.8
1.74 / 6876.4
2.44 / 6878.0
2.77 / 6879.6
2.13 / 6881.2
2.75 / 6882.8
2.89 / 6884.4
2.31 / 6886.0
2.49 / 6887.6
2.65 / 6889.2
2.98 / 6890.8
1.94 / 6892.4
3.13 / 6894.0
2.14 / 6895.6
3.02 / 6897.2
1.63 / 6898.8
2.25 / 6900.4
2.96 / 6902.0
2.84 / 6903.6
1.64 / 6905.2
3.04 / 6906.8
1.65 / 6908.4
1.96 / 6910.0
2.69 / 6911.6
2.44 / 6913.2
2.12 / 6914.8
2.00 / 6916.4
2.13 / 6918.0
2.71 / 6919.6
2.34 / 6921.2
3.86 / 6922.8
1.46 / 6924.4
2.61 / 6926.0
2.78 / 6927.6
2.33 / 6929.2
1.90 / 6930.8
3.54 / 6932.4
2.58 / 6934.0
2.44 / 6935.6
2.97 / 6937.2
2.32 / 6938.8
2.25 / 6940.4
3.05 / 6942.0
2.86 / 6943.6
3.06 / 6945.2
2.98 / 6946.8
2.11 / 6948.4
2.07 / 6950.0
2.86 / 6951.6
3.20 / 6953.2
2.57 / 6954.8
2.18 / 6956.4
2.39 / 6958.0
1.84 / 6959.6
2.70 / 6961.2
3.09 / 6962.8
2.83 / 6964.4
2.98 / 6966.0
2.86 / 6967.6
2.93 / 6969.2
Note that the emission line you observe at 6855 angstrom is [S II] 6716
